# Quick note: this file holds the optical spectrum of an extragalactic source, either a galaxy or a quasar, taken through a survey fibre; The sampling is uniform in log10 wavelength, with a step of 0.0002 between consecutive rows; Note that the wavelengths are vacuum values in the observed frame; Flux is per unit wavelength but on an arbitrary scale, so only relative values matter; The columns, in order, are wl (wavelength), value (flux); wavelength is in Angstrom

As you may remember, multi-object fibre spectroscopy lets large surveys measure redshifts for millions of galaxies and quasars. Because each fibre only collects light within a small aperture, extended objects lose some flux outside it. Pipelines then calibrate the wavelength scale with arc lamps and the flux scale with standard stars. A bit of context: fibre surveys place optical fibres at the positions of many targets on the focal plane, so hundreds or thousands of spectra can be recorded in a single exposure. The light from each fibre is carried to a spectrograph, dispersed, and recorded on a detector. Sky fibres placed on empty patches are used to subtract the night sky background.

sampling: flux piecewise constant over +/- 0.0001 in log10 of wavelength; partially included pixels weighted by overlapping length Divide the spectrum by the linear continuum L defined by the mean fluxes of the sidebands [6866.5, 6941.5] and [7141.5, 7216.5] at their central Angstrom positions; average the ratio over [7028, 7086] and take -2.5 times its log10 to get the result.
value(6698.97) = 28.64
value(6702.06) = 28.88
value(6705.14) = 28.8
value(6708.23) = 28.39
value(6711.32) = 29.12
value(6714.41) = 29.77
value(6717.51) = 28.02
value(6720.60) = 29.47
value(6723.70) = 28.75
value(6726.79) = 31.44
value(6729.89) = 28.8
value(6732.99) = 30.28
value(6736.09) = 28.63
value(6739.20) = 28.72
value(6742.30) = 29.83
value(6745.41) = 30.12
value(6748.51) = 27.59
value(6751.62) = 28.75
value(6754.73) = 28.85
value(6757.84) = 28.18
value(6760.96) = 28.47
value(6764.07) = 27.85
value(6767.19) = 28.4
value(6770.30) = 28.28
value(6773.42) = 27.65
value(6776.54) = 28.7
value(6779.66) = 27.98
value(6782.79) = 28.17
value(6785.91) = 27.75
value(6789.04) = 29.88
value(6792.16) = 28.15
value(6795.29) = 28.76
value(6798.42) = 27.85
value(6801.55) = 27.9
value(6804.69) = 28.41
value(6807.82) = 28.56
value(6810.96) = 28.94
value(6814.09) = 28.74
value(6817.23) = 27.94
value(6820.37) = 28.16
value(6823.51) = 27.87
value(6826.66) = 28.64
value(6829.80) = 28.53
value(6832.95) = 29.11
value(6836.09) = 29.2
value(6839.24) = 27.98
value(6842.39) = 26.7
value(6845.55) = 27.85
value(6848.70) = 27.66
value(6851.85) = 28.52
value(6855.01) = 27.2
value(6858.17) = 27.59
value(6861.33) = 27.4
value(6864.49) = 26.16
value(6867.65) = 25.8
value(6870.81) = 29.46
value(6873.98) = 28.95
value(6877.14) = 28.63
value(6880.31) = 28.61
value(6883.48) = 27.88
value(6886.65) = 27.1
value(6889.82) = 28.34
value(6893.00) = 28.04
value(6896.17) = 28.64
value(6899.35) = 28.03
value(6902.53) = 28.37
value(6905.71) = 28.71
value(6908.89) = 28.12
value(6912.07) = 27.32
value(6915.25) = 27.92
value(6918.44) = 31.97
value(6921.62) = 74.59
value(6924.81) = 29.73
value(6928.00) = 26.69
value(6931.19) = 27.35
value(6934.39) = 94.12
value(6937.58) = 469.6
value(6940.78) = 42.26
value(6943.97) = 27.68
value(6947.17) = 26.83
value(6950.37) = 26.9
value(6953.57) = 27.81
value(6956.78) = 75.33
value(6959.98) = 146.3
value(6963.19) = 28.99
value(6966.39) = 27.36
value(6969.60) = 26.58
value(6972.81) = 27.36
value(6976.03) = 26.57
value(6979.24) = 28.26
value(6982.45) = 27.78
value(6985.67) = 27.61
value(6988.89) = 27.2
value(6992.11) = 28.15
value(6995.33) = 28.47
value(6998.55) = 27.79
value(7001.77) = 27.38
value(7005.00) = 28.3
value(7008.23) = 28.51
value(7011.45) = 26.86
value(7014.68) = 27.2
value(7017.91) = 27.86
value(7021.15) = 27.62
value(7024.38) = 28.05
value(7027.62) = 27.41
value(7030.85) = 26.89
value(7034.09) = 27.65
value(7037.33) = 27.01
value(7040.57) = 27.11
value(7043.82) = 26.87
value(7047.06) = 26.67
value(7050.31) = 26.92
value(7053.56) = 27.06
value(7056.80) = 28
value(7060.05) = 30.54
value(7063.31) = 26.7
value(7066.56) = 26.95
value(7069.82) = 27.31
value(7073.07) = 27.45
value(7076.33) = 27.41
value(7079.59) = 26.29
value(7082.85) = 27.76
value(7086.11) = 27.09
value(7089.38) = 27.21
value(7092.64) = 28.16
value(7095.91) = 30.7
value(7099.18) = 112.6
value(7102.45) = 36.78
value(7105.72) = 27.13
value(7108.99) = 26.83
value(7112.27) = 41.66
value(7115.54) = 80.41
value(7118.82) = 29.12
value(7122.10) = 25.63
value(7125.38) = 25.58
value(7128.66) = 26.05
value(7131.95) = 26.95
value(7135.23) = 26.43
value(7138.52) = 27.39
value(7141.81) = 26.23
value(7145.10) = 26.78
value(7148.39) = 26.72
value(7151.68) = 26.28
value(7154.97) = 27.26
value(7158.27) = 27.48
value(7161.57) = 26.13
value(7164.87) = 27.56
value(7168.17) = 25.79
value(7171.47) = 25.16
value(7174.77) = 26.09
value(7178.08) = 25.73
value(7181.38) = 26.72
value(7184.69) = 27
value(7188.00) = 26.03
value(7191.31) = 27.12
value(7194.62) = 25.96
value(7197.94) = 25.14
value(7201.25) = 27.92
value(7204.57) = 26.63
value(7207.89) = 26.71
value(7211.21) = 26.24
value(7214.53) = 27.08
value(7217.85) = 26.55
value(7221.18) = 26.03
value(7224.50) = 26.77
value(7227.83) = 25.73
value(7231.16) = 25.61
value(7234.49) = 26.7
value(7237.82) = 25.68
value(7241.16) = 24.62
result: 0.35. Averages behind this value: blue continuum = 52.3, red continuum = 26.5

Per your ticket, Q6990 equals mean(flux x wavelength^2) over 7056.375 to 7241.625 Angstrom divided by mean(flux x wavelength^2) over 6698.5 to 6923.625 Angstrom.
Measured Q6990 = 1.1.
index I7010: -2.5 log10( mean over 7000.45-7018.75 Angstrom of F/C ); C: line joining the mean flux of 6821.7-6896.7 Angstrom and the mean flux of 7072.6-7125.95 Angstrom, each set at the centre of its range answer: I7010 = 0.22 mag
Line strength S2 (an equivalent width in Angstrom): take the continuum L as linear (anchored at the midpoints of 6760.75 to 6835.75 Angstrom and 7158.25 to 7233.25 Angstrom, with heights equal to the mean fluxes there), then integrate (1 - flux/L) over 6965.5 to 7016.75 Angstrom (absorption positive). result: -0.3 Angstrom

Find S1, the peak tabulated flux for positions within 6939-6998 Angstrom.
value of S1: 146.3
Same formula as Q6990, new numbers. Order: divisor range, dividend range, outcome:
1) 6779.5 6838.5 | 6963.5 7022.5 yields 1.02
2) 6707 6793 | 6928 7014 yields 1.96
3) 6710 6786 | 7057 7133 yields 1.32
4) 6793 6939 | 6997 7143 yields 0.82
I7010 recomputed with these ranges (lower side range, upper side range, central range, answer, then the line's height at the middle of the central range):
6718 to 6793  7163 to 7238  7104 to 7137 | -0.24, 26.8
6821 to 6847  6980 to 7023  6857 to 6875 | 0.02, 28.1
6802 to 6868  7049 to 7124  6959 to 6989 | -0.20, 31.7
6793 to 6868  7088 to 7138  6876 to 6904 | 0.07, 30.1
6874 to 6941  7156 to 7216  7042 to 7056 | 0.44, 40.6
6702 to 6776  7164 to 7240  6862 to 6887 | 0.01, 28.1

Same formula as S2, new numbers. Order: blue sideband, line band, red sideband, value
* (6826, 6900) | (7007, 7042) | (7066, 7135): 5.6 Angstrom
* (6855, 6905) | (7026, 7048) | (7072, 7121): 5.2 Angstrom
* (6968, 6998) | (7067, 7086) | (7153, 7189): -0.1 Angstrom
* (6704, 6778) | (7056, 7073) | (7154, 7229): -0.4 Angstrom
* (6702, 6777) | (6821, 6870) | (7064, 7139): 4.3 Angstrom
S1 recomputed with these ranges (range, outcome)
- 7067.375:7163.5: 112.6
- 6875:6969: 469.6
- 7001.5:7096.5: 30.7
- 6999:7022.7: 28.51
